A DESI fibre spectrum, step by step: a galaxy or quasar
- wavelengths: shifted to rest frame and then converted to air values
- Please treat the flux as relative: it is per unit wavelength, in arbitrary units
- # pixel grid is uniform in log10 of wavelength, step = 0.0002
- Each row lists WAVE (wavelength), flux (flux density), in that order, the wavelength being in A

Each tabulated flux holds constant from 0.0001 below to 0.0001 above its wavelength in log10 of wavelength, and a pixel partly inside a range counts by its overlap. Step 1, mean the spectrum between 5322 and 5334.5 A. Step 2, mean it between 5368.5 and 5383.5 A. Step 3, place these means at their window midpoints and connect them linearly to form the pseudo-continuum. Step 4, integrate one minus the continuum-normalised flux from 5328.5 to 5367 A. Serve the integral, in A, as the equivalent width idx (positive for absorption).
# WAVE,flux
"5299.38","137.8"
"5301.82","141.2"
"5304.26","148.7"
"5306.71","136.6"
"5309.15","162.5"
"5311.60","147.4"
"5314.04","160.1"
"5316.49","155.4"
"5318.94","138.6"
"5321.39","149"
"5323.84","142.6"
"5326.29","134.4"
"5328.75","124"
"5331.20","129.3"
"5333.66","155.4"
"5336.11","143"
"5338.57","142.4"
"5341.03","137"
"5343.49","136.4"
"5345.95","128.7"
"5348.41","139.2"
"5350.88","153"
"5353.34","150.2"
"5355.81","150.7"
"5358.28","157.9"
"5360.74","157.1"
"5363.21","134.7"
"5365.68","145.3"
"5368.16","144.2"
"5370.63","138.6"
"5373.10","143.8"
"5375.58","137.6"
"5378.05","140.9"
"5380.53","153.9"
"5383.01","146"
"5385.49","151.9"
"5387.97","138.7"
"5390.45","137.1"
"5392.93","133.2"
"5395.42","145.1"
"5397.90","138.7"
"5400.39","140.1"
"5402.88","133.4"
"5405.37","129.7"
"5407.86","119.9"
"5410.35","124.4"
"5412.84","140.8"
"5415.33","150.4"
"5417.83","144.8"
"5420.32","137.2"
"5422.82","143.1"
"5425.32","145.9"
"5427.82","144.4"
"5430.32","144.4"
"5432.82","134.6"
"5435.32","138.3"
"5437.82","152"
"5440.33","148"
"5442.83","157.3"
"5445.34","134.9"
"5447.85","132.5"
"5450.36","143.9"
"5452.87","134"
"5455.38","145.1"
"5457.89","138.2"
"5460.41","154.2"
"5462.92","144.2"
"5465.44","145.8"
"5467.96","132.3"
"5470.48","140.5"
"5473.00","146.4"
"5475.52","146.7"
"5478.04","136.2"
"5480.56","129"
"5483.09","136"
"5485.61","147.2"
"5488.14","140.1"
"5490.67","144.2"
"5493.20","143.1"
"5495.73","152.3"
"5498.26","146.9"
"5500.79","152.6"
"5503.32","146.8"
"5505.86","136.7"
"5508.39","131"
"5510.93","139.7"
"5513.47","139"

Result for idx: -1.0 A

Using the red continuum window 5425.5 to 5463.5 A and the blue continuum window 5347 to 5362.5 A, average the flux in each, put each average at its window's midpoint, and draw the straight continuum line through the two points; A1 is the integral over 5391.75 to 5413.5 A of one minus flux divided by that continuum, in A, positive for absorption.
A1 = 1.91 A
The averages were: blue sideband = 151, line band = 134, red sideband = 143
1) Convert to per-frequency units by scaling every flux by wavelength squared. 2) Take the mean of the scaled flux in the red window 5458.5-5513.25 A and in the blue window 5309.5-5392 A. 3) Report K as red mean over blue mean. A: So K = 1.0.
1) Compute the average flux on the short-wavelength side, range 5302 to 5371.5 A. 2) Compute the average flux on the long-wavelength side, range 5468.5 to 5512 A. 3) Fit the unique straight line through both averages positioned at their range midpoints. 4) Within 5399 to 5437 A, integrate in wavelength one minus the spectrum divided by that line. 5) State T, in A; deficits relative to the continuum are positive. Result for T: 1.28 A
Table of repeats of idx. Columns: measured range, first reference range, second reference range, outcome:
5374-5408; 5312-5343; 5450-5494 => 0.6 A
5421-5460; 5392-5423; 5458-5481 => -0.9 A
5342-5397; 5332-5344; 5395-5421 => -1.5 A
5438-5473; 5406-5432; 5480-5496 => -0.6 A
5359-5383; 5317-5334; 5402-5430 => -1.0 A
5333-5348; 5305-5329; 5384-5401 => 0.5 A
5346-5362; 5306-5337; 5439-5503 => -0.6 A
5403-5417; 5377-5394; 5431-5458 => 0.9 A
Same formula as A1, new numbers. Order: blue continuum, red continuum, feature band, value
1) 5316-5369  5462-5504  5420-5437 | 0.15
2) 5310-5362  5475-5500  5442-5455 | 0.23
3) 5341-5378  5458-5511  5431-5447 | -0.11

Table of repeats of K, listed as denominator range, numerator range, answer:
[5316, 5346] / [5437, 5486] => 1.07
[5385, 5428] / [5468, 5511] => 1.06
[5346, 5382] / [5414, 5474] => 1.01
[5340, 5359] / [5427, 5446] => 1.04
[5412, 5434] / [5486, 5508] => 1.04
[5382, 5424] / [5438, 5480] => 1.05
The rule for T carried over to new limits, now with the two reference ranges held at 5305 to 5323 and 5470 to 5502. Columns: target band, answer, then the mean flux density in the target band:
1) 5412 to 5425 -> 0.2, 144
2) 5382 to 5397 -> 0.5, 142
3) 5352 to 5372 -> 0.1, 147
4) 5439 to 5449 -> 0.1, 143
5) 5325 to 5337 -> 1.0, 137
